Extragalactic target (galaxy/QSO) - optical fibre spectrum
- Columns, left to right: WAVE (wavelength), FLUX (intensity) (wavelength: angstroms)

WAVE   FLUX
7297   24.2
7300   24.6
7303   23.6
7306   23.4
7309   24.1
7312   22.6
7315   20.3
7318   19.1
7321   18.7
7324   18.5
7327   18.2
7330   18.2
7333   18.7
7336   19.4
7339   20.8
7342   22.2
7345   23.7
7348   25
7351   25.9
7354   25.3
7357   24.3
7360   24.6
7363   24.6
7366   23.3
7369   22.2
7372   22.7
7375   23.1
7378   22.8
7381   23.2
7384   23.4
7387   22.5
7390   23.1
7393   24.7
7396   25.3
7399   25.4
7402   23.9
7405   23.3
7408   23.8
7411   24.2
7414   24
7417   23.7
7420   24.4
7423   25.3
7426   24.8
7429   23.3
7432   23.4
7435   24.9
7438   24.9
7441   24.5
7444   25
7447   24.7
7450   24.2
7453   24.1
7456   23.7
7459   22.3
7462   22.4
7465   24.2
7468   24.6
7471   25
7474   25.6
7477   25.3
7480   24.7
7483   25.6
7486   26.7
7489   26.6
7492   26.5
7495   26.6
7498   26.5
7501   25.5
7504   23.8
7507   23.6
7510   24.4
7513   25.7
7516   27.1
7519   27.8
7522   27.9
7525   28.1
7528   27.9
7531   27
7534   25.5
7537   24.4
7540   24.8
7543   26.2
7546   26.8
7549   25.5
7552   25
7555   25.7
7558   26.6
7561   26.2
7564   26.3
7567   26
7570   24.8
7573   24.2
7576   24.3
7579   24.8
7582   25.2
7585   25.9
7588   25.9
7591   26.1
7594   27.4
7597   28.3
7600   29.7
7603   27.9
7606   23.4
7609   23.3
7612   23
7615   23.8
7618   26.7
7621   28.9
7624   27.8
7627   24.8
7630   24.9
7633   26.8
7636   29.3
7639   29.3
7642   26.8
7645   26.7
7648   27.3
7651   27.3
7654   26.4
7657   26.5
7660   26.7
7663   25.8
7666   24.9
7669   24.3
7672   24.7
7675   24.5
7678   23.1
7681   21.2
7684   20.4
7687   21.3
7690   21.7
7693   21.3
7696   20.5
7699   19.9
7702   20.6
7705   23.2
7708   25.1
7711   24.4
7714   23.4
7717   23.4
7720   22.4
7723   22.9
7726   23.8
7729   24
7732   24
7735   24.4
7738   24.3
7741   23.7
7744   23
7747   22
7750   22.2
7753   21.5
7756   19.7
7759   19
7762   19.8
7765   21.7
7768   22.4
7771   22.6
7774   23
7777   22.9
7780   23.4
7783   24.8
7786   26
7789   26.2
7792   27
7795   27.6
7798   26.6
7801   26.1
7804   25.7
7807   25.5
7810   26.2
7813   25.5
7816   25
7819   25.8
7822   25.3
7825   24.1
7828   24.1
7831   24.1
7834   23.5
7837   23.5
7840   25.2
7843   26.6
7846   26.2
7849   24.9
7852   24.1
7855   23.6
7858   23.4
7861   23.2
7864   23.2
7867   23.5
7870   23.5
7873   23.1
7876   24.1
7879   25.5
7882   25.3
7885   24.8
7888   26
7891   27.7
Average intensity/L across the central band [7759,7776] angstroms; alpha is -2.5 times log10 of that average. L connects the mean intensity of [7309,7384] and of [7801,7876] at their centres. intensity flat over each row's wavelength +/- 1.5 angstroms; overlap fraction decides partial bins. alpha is 0.12 mag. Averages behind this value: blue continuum 22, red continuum 24.6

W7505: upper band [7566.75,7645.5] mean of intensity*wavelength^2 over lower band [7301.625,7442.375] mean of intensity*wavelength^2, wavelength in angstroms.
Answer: 1.21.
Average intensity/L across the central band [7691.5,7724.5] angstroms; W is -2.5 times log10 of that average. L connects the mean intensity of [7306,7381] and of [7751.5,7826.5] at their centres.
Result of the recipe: 0.06 mag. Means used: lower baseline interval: 22.1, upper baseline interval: 24.1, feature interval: 22.5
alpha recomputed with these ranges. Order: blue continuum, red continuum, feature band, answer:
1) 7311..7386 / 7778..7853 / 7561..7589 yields -0.075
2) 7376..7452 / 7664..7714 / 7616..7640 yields -0.184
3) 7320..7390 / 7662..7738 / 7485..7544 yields -0.157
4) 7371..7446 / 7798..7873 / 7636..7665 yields -0.114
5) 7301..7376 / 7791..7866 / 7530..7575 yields -0.100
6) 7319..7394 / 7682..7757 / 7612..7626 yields -0.171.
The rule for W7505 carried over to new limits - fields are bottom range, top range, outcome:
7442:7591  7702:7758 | 0.96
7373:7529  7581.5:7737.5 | 1.06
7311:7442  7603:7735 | 1.15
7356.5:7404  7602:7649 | 1.18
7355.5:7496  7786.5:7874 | 1.14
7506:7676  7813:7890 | 1.00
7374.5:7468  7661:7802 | 1.05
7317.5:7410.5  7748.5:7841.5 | 1.19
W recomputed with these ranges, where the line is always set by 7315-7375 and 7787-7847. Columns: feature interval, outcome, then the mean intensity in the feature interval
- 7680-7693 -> 0.16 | 21.2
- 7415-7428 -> -0.09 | 24.5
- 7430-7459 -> -0.08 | 24.3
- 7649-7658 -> -0.11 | 26.8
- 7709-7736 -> 0.05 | 23.6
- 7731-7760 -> 0.12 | 22.4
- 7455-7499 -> -0.10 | 25.1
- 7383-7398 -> -0.08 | 23.9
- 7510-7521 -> -0.15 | 26.6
